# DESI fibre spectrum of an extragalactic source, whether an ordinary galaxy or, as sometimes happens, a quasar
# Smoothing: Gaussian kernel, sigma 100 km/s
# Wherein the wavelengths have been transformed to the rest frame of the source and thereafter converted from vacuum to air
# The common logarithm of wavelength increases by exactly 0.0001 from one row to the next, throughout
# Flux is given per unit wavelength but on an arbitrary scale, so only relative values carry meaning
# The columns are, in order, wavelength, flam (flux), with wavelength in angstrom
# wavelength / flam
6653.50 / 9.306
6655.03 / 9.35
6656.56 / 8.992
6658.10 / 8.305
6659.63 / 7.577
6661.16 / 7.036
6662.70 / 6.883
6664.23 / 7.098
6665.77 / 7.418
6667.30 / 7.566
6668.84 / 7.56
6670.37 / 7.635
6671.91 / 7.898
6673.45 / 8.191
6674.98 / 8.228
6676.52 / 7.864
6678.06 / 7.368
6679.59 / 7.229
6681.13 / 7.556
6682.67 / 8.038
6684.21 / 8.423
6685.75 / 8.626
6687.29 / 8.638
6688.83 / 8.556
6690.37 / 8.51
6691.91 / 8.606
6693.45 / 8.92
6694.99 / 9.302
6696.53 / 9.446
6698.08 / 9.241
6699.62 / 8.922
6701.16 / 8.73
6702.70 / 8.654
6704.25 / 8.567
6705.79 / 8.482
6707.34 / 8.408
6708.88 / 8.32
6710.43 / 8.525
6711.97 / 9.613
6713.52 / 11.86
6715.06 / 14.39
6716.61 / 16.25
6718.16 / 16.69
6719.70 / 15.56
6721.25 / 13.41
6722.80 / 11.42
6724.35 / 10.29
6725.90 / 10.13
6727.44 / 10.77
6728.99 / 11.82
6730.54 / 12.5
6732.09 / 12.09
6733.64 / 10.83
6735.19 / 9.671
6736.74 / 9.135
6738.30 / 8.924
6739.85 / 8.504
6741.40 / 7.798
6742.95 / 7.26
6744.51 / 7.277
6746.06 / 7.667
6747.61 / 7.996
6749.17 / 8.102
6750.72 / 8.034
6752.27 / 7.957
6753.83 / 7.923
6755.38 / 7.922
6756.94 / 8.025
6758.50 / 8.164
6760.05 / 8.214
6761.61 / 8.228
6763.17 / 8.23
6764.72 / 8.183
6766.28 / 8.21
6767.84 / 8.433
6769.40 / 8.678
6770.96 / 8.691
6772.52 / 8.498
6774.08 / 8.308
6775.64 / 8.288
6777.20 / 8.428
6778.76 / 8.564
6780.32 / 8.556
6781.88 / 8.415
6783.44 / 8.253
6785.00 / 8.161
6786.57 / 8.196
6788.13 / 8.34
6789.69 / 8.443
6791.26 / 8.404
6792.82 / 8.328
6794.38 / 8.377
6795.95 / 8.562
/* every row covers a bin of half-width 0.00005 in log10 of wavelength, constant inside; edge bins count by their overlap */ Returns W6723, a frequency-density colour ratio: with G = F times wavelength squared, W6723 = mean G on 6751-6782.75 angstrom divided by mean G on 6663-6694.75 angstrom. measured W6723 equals 1.06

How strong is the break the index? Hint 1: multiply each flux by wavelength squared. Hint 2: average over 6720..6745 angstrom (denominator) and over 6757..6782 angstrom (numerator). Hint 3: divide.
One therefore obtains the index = 0.8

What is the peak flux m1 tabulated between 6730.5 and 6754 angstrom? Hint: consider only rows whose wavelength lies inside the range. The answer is 12.5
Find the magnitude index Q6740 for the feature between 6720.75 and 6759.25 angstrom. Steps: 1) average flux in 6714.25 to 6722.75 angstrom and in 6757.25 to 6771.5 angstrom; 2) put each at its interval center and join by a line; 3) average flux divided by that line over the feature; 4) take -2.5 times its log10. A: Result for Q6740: 0.26 mag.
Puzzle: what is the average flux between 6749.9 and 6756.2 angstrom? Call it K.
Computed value 7.97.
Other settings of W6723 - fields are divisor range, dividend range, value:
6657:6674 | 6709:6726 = 1.67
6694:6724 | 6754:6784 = 0.78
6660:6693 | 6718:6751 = 1.32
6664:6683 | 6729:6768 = 1.16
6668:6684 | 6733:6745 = 1.14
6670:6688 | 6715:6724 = 1.83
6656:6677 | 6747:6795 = 1.11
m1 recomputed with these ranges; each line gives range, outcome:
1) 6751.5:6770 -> 8.678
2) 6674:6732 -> 16.69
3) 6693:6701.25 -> 9.446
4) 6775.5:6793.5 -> 8.564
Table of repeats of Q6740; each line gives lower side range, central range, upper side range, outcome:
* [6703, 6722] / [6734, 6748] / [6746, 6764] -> 0.11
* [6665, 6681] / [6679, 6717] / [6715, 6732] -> 0.12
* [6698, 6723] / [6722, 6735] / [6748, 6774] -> -0.12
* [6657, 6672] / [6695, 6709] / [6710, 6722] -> 0.32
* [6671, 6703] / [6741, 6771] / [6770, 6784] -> 0.05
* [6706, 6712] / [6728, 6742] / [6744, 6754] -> -0.24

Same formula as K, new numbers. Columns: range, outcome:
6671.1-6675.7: 8.1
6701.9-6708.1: 8.52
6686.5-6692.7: 8.58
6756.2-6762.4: 8.15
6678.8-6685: 7.82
